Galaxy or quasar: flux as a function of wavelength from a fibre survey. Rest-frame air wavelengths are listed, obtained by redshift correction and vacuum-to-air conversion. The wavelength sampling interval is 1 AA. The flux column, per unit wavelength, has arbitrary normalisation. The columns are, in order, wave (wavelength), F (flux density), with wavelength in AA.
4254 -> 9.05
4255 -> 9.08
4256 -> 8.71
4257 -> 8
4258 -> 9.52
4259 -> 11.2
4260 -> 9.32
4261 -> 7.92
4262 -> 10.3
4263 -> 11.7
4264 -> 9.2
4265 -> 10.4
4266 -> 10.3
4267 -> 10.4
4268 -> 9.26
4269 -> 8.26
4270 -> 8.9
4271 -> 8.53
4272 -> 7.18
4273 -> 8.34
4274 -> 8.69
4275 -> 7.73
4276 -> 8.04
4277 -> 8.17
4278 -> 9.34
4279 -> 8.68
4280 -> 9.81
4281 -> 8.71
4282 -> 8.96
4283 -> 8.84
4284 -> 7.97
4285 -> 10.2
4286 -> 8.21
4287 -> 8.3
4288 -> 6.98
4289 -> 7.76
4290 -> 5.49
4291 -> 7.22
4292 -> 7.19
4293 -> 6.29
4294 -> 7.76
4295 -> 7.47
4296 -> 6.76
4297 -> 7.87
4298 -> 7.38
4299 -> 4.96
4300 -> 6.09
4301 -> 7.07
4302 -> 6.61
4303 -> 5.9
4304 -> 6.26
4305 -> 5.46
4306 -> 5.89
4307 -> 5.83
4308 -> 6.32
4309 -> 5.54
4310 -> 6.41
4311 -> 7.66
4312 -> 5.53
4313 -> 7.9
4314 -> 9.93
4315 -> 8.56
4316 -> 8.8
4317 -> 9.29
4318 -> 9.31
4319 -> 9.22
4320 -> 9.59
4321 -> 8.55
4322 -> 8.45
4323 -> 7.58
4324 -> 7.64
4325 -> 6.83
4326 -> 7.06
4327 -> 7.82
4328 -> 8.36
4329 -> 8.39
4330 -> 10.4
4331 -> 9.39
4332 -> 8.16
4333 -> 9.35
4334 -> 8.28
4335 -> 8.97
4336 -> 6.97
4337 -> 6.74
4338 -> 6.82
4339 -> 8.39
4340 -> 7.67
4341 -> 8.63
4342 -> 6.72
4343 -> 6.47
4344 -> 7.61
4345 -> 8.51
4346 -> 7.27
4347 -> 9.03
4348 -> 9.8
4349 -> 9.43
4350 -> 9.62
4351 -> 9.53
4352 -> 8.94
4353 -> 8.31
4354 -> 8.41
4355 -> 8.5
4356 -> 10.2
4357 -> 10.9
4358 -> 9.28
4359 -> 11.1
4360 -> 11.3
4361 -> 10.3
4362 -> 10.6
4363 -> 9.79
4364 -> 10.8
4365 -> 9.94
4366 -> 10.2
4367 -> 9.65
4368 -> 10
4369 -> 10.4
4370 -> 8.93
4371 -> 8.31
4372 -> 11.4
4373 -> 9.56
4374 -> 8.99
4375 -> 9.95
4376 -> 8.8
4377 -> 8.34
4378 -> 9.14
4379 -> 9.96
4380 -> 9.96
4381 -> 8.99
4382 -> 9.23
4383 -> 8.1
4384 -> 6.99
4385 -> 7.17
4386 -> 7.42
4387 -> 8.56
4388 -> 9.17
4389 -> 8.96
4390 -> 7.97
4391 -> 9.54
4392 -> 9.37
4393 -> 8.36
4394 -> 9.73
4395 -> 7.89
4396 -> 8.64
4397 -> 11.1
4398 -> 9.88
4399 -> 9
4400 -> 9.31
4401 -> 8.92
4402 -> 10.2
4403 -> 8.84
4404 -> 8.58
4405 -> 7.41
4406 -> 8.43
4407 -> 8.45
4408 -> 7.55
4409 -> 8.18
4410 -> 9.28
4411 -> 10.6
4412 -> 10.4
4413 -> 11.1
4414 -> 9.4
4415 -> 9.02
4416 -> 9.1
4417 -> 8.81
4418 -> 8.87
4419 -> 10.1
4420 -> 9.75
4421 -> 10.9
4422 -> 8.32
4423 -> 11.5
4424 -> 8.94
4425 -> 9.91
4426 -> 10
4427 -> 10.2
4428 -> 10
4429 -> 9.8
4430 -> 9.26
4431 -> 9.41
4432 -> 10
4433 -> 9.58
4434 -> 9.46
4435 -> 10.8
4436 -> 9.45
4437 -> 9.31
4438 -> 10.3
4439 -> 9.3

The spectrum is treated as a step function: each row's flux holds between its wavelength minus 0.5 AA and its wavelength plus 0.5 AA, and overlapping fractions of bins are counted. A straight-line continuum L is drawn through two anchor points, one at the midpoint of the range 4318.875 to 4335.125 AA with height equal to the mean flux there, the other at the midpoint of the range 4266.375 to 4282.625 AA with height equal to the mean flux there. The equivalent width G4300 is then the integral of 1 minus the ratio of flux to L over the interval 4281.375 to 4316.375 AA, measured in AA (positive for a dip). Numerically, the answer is 5.7 AA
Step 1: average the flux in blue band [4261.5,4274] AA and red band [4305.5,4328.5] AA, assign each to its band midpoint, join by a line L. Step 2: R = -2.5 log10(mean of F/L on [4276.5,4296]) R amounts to 0.095 mag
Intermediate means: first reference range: 9.37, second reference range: 7.74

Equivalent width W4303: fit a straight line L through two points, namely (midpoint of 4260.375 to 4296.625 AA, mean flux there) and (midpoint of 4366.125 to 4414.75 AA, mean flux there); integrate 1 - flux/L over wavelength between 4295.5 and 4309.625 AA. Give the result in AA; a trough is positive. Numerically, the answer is 3.8 AA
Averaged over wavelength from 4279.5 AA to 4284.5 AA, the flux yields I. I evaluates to 8.86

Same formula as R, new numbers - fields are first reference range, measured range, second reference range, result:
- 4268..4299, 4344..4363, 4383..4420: -0.107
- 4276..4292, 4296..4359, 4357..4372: 0.168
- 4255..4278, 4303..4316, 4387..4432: 0.321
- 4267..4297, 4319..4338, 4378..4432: 0.038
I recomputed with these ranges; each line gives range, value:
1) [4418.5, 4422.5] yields 9.77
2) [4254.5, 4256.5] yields 8.89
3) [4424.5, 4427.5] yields 10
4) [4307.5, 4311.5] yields 6.48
